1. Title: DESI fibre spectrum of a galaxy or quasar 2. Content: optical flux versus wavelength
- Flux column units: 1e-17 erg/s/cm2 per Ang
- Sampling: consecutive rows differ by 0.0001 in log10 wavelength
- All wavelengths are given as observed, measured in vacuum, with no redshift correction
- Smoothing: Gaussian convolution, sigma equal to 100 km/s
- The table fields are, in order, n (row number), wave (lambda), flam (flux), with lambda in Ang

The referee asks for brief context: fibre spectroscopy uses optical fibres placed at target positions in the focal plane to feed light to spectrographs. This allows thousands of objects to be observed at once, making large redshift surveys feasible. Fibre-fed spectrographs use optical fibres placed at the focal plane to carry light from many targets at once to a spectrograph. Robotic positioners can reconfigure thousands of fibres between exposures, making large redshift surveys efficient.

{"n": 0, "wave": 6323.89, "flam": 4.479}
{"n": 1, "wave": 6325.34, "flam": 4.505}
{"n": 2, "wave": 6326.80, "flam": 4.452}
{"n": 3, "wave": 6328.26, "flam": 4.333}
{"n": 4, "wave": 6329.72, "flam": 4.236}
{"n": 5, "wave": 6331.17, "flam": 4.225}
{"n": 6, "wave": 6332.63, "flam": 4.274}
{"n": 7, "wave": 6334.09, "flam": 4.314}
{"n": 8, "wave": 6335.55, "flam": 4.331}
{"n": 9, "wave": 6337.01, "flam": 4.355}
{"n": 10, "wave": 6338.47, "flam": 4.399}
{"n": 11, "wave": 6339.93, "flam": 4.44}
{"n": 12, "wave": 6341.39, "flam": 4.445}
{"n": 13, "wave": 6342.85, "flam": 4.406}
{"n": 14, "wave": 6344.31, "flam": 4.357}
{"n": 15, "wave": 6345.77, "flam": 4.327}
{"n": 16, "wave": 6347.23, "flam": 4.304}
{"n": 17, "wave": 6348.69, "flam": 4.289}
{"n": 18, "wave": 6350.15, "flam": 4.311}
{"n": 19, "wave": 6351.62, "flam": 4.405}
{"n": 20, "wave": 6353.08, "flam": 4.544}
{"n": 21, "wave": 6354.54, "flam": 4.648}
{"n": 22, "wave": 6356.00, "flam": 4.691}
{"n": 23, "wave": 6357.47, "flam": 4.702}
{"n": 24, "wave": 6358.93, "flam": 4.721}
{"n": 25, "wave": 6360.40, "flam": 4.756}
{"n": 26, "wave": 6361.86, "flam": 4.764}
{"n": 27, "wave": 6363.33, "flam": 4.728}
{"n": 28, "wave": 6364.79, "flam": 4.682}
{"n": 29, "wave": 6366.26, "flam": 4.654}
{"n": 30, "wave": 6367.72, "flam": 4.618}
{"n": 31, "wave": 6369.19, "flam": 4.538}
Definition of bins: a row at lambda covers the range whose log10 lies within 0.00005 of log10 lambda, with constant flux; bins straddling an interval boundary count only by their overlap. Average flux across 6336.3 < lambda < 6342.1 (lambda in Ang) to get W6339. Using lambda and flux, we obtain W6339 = 4.41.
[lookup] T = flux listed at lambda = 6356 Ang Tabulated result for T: 4.691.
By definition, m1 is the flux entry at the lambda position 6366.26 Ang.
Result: 4.654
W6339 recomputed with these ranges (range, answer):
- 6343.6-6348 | 4.33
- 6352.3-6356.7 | 4.63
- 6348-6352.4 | 4.33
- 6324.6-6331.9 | 4.35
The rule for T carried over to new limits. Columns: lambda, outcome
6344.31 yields 4.357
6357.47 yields 4.702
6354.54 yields 4.648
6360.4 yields 4.756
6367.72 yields 4.618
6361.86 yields 4.764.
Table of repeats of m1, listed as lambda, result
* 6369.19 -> 4.538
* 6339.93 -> 4.44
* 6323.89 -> 4.479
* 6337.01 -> 4.355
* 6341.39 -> 4.445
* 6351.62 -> 4.405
